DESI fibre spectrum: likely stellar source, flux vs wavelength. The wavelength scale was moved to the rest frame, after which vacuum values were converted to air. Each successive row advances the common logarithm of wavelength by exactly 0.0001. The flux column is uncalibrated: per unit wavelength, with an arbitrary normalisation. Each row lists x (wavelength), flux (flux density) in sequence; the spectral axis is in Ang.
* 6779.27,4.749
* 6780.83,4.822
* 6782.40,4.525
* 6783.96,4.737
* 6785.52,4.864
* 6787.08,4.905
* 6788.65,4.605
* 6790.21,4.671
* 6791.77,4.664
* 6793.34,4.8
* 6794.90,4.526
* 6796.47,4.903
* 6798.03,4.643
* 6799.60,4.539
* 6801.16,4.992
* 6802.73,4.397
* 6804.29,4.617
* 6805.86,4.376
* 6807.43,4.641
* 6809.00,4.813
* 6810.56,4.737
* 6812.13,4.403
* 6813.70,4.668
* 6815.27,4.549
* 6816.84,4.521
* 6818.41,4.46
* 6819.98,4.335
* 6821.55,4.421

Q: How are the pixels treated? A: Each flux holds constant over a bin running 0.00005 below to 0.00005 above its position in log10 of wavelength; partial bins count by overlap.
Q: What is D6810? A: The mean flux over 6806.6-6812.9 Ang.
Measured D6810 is 4.65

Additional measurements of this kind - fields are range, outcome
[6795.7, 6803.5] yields 4.7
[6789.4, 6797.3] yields 4.72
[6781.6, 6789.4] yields 4.72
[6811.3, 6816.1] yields 4.54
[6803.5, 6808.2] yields 4.54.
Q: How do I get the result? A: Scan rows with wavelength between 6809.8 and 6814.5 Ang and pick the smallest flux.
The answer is 4.403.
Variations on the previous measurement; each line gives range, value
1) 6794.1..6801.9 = 4.526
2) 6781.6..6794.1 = 4.525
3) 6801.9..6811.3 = 4.376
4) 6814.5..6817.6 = 4.521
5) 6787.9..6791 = 4.605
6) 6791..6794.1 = 4.664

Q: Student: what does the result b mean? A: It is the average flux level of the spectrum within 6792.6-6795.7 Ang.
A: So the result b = 4.66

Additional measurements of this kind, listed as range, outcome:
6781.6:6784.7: 4.62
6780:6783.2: 4.67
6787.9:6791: 4.65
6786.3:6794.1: 4.73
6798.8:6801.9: 4.76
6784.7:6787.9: 4.88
